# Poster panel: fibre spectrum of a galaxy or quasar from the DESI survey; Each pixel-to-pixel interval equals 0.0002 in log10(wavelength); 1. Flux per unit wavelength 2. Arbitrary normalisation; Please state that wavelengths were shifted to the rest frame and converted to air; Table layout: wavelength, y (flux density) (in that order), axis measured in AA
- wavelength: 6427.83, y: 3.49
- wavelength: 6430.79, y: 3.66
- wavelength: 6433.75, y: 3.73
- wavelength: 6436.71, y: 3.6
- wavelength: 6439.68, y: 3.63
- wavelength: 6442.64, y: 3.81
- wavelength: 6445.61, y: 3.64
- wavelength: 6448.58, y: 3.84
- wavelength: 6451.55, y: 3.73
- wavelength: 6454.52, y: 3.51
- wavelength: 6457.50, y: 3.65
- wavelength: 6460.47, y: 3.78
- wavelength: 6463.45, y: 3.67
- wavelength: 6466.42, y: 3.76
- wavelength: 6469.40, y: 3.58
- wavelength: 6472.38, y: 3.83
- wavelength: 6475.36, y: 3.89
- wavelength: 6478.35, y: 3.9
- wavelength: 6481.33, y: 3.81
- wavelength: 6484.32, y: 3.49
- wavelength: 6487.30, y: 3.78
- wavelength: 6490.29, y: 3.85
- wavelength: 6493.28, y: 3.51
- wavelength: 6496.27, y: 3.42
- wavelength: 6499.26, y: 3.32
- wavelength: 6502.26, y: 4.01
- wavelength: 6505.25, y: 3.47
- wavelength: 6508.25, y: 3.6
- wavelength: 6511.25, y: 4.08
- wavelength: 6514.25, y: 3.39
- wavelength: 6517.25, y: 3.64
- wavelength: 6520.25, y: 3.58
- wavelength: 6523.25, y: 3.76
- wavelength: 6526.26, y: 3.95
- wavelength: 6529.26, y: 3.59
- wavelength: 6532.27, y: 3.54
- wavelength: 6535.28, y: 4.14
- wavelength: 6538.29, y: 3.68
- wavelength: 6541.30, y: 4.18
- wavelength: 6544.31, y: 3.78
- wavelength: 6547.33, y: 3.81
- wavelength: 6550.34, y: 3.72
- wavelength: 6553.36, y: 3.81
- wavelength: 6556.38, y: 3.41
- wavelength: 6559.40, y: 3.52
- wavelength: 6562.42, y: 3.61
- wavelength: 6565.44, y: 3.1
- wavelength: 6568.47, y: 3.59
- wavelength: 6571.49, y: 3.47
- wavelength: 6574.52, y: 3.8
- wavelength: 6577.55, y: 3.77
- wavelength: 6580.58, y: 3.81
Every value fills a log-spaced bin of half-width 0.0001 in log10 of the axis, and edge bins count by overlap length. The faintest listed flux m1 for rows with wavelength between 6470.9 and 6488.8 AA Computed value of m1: 3.49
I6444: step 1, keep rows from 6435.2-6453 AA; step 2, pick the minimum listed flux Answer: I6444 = 3.6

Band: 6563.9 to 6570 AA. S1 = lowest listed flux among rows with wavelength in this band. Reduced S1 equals 3.1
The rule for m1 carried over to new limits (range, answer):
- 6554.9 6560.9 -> 3.41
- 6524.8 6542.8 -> 3.54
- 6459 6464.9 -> 3.67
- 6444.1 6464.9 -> 3.51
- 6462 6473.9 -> 3.58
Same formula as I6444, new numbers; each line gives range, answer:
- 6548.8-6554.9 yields 3.72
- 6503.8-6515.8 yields 3.39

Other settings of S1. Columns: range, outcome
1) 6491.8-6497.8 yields 3.42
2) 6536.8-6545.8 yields 3.68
